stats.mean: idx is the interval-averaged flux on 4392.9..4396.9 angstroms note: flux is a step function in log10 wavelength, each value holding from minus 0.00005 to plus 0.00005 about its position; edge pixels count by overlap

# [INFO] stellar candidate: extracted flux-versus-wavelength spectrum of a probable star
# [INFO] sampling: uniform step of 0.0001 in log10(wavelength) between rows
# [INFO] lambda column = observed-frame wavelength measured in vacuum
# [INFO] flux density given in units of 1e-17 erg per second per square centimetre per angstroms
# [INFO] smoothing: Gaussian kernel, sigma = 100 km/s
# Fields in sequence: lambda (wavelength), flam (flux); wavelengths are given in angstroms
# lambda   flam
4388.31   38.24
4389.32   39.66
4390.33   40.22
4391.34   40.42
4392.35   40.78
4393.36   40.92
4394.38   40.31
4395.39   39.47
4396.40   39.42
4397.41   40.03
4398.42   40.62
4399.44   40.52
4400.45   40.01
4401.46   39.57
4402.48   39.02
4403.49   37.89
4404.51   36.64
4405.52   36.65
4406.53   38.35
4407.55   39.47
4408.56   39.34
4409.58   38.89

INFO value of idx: 40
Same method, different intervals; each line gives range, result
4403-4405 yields 37.2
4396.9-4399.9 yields 40.4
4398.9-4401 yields 40.2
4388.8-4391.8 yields 40.1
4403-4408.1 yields 37.8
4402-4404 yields 38.5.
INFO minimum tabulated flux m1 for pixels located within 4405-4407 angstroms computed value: 36.65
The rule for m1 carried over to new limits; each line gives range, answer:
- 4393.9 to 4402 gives 39.42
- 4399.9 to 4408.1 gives 36.64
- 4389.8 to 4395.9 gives 39.47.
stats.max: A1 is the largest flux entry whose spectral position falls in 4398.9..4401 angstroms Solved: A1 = 40.52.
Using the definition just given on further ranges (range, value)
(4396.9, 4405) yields 40.62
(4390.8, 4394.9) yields 40.92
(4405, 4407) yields 38.35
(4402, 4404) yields 39.02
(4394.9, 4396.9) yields 39.47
